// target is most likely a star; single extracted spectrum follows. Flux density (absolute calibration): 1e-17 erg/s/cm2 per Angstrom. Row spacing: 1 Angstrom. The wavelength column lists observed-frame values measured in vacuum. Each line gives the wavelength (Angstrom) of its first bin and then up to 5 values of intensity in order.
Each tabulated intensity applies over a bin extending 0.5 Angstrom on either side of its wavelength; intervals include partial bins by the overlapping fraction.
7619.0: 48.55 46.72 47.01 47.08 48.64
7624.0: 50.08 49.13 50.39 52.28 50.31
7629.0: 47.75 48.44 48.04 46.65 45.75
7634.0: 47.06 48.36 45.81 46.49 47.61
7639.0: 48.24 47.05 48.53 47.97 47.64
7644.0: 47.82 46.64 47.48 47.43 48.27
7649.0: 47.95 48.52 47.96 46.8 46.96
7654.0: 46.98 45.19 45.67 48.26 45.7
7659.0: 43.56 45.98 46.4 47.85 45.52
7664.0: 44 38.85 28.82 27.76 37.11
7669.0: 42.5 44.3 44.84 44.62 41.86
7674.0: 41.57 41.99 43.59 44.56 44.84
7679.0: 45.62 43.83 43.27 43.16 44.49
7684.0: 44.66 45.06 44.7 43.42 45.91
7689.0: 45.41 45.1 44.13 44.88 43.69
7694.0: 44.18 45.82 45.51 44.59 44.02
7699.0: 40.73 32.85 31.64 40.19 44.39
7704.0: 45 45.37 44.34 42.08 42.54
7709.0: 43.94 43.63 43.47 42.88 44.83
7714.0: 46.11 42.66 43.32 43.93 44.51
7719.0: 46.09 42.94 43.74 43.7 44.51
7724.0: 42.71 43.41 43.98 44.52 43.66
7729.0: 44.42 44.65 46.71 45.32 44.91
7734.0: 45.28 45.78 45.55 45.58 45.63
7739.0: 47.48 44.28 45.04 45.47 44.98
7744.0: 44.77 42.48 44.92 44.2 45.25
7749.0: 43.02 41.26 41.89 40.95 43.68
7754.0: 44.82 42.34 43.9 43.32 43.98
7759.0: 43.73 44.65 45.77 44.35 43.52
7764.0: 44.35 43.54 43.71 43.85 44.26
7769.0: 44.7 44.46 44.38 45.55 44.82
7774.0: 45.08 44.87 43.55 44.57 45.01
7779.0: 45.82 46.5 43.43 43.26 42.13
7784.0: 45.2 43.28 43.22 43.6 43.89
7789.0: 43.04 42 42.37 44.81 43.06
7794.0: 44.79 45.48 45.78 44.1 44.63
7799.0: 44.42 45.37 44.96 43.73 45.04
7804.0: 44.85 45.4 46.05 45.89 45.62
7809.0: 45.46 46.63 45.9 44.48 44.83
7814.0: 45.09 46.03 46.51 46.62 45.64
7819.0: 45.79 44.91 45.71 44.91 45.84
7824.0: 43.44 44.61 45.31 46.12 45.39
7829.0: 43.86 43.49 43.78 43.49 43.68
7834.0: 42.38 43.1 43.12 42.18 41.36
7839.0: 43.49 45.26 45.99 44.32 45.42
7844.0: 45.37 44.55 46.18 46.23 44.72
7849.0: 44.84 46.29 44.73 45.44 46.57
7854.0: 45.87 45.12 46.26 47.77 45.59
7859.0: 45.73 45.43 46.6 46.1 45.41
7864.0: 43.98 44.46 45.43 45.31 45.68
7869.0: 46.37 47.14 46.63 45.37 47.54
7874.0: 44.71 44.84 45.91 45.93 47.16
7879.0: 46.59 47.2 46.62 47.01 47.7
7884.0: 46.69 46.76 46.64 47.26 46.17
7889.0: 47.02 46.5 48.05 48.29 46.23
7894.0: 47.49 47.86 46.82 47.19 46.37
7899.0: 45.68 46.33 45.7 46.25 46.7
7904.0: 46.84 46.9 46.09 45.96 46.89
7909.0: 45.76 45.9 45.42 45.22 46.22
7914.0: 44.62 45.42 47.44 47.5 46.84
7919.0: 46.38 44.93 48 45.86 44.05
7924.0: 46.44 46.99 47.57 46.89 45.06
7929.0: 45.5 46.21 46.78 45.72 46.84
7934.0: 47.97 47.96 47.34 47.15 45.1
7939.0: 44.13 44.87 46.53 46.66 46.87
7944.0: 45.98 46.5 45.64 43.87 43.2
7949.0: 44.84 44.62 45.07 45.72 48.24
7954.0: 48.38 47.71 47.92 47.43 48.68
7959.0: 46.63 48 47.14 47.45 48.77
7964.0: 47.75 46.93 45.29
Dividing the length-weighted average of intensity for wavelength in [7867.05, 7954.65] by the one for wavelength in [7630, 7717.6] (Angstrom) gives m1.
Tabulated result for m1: 1.0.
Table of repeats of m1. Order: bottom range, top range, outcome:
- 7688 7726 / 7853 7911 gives 1.07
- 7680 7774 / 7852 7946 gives 1.05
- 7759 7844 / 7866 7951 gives 1.04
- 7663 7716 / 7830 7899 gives 1.07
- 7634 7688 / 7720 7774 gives 0.99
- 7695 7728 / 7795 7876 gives 1.05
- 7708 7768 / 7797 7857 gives 1.02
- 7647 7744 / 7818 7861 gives 1.02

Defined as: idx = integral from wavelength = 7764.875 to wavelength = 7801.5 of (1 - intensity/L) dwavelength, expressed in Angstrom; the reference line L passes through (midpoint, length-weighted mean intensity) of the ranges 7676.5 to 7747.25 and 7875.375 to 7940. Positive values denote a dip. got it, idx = 0.5 Angstrom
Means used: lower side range 44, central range 44.3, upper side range 46.5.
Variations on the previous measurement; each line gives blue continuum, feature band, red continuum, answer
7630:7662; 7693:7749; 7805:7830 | 3.0 Angstrom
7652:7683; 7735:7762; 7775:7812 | -0.1 Angstrom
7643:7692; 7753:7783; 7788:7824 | 0.3 Angstrom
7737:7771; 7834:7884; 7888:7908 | 0.6 Angstrom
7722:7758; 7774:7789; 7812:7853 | 0.1 Angstrom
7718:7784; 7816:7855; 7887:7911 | 0.8 Angstrom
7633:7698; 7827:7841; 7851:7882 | 0.7 Angstrom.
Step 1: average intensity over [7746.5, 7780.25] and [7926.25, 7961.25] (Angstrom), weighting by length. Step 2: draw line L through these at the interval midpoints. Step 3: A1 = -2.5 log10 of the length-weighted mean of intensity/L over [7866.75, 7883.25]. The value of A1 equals -0.02 mag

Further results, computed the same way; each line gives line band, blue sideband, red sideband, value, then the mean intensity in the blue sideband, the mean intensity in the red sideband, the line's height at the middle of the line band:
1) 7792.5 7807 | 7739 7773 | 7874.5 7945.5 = 0.00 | 44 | 46.5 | 44.7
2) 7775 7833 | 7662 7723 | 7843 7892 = 0.01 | 42.9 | 46.1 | 44.9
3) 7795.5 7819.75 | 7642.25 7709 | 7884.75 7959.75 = 0.00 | 43.9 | 46.4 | 45.2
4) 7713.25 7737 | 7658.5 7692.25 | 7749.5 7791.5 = -0.02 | 43.1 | 43.9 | 43.5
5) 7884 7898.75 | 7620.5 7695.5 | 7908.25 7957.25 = -0.02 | 45.5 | 46.2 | 46.1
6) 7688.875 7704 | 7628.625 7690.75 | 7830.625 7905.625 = 0.07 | 45.1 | 45.8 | 45.2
